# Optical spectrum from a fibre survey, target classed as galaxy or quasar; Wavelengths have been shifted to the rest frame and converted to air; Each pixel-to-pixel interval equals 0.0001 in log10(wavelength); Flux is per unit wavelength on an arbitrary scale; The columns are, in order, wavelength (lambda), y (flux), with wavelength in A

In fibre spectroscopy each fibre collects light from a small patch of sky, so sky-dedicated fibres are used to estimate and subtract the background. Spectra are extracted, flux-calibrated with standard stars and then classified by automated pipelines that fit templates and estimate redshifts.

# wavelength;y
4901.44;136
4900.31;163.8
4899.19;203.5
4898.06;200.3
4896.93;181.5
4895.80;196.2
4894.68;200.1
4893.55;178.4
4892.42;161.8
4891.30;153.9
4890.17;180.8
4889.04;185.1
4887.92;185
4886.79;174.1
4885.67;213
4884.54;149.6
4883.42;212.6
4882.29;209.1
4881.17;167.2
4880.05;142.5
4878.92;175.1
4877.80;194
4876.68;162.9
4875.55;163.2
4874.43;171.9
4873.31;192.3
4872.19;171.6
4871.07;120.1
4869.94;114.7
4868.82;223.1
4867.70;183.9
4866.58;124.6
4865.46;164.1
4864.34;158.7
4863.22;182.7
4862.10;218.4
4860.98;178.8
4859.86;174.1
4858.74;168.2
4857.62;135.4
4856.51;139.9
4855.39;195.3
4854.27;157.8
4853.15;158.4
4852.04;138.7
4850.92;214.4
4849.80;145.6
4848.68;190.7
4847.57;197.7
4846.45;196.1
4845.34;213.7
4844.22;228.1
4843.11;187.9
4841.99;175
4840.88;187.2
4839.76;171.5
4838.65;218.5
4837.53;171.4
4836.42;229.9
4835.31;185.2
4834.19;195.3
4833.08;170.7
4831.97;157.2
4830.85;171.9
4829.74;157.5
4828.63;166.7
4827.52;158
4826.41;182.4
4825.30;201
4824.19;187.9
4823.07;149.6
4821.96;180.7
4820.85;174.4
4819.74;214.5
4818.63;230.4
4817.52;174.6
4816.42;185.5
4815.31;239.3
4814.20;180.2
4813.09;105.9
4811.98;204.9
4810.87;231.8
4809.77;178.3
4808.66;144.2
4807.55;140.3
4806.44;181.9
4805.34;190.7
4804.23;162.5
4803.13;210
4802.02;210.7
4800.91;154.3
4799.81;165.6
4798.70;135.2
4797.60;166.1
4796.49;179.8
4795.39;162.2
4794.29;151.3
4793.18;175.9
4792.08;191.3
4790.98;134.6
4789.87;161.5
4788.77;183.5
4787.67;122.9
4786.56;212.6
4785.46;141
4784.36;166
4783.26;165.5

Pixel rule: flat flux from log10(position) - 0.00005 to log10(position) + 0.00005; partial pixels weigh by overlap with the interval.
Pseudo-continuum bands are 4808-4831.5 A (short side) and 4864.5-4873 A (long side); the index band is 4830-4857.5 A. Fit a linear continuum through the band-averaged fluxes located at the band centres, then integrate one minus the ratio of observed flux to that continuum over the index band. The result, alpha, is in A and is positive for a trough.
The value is -1.9 A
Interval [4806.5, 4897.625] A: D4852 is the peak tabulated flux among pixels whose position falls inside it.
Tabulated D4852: 239.3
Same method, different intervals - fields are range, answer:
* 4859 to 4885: 223.1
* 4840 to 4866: 228.1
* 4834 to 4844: 229.9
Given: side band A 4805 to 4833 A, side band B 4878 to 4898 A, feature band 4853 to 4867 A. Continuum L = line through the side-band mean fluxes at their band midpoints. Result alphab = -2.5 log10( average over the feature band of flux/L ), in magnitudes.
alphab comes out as 0.09 mag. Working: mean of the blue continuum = 179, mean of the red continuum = 181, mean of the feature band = 166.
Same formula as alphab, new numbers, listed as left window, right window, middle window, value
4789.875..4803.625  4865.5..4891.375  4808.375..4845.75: -0.09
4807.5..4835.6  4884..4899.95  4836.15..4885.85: 0.03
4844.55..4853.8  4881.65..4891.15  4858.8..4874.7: 0.09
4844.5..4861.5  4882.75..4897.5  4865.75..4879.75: 0.08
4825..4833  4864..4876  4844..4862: -0.07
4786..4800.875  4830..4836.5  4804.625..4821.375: -0.08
